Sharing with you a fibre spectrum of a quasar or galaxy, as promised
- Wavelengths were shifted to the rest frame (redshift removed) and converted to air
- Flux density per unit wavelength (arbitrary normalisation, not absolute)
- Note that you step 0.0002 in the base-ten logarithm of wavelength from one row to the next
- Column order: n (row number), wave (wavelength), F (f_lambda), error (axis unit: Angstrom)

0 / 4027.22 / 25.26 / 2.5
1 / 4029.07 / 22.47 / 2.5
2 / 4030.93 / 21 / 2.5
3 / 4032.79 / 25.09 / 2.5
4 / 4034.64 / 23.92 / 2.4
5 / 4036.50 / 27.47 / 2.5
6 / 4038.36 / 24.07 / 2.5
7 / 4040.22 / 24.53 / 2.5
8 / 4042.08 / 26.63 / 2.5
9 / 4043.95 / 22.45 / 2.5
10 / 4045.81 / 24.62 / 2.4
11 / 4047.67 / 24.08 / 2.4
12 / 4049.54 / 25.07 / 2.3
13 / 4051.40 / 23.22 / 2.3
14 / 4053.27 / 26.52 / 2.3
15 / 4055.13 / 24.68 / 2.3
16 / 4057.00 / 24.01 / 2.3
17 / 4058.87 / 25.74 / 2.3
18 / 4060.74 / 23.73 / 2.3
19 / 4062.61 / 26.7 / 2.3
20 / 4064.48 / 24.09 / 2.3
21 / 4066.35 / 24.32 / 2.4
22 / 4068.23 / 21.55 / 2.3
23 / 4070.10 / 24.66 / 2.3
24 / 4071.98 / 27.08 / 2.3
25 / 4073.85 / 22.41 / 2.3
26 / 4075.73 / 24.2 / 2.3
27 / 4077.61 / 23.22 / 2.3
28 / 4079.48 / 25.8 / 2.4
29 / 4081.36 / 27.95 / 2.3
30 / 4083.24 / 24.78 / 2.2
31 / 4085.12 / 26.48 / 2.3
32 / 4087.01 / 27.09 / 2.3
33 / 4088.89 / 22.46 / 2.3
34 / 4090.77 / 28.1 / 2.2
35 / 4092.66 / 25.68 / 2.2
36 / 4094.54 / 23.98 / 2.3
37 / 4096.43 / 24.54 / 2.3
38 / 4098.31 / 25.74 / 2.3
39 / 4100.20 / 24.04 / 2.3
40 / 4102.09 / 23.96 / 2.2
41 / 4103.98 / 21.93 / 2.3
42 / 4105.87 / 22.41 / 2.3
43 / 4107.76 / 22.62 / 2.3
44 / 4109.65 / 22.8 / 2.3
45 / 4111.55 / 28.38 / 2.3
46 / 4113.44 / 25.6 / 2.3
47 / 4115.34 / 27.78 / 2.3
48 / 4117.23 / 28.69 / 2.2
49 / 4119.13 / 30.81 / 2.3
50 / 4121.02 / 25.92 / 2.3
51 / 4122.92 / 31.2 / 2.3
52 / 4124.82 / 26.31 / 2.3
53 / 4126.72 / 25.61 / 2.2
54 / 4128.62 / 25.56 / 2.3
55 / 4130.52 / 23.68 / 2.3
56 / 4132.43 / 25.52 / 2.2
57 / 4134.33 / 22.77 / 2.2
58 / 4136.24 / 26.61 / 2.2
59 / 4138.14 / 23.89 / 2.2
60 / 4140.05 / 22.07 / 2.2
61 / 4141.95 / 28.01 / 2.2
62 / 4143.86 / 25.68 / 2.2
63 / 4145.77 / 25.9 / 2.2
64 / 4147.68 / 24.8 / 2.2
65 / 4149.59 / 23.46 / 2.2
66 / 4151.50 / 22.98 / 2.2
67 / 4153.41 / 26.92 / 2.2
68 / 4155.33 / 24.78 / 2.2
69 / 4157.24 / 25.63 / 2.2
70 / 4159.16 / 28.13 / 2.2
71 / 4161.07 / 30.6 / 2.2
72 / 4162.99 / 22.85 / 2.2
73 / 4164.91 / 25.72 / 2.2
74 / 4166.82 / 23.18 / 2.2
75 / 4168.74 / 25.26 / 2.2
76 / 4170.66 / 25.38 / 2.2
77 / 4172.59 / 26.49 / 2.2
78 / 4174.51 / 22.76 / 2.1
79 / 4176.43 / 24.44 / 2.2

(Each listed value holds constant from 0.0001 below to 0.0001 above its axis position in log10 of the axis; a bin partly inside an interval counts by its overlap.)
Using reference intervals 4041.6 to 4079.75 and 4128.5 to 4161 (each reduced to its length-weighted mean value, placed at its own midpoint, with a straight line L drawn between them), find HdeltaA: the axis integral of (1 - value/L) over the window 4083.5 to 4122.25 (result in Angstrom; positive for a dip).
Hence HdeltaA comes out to -1.0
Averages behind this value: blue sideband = 24.5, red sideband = 25.2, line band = 25.5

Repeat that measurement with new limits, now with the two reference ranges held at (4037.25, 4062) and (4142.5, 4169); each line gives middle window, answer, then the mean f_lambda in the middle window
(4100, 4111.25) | 0.8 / 23.2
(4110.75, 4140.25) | -1.3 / 26.4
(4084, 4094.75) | -0.3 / 25.7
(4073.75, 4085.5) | -0.1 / 25.1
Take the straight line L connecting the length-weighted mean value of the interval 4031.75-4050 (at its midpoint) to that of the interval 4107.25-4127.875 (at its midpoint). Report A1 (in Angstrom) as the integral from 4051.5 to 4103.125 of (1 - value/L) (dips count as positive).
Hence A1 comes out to 1.8 Angstrom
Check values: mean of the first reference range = 24.8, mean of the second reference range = 27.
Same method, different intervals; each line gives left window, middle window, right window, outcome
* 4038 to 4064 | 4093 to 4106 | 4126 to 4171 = 0.51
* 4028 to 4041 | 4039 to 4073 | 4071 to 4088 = 0.13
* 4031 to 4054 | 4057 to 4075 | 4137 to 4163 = 0.28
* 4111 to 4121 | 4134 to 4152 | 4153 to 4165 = 1.52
